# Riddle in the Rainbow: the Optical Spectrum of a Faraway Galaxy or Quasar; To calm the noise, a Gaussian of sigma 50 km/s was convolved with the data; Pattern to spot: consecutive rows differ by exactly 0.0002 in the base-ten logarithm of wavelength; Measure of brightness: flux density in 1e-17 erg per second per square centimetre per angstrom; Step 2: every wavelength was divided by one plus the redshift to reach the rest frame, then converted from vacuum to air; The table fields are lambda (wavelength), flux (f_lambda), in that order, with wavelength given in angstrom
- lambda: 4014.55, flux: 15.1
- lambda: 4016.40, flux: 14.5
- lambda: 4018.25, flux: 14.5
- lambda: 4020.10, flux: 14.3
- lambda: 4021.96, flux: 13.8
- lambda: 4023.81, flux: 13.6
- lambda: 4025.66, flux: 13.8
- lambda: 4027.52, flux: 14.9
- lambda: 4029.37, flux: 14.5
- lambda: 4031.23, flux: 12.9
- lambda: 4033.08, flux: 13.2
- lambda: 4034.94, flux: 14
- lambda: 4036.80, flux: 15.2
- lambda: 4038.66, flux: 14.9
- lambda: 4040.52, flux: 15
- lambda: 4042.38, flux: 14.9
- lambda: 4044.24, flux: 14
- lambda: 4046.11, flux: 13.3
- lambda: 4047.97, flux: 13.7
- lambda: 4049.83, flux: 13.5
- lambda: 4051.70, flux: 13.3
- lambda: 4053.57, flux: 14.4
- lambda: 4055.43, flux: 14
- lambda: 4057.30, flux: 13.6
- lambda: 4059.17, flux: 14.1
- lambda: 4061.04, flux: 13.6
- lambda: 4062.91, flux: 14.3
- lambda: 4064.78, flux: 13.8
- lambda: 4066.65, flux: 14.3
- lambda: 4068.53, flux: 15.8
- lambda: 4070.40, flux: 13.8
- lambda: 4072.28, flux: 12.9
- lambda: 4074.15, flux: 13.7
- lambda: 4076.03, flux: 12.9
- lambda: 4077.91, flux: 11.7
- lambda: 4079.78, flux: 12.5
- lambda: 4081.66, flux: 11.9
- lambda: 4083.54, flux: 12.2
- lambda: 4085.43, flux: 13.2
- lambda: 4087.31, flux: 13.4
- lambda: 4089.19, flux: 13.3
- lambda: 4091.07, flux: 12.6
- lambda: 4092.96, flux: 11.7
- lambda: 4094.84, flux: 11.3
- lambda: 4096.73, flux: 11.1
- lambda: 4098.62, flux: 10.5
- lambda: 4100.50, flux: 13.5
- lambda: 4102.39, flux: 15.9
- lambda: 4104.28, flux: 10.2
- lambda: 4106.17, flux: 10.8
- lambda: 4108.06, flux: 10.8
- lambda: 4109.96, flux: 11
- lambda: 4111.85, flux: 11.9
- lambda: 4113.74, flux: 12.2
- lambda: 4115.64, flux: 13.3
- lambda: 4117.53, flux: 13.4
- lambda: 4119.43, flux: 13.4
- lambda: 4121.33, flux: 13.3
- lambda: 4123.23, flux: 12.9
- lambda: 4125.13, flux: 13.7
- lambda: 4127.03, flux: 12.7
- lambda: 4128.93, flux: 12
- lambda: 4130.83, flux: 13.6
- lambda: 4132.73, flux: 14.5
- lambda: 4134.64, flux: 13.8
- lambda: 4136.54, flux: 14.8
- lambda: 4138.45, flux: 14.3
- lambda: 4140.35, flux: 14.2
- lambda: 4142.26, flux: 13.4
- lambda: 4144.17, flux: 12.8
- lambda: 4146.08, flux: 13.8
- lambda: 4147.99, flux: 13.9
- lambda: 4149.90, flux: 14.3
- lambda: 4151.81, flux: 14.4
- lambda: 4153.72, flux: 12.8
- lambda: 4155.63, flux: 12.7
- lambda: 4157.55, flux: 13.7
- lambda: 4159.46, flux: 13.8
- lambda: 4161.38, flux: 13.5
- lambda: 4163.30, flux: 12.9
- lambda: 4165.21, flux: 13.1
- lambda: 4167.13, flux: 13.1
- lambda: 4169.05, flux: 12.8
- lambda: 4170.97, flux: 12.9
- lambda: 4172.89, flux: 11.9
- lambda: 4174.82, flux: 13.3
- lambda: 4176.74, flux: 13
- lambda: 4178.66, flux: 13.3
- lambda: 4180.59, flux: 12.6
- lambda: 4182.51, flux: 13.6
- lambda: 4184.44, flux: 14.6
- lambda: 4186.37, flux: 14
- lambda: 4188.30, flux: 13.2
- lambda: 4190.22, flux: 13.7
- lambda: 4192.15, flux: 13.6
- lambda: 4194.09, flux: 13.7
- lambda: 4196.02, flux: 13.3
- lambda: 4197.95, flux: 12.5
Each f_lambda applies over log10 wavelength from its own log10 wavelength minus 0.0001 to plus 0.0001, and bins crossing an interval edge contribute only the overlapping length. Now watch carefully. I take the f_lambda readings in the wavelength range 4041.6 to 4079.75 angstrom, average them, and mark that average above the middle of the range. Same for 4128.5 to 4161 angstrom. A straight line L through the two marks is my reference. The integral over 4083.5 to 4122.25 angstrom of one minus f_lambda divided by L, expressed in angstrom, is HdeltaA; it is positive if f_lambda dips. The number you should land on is 3.9 angstrom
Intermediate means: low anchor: 13.7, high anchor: 13.7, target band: 12.3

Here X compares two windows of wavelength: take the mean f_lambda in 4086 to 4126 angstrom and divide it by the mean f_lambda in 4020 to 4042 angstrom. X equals 0.9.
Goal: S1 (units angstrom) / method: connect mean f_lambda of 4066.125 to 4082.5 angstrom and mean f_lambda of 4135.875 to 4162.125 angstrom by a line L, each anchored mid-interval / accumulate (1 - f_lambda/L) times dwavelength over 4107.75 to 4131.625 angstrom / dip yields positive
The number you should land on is 1.5 angstrom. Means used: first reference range 13.3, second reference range 13.7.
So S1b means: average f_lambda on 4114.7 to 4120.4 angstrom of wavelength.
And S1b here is 13.4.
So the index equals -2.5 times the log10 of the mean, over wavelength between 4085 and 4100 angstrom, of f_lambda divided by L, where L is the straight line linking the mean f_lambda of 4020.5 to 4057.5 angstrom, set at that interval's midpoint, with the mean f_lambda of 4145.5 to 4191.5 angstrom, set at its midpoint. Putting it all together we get 0.136 mag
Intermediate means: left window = 14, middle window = 12.1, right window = 13.4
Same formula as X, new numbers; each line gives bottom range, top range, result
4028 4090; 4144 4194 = 0.98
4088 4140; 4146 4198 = 1.05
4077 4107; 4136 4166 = 1.11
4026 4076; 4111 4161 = 0.96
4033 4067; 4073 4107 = 0.88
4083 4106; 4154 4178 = 1.06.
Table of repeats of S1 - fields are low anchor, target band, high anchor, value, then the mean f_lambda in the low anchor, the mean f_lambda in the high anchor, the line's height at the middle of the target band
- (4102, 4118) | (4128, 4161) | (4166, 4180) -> -3.2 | 12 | 12.9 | 12.5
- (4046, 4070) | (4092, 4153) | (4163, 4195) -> 3.0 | 14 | 13.3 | 13.6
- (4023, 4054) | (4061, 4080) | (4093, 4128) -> -0.5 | 14.1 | 12.3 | 13.3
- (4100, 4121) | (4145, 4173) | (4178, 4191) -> -0.4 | 12.4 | 13.6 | 13.2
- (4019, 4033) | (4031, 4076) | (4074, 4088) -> -2.5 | 13.9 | 12.6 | 13.3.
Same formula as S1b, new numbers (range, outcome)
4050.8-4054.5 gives 13.9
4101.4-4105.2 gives 13.1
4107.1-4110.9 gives 10.9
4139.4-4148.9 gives 13.6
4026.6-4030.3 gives 14.7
